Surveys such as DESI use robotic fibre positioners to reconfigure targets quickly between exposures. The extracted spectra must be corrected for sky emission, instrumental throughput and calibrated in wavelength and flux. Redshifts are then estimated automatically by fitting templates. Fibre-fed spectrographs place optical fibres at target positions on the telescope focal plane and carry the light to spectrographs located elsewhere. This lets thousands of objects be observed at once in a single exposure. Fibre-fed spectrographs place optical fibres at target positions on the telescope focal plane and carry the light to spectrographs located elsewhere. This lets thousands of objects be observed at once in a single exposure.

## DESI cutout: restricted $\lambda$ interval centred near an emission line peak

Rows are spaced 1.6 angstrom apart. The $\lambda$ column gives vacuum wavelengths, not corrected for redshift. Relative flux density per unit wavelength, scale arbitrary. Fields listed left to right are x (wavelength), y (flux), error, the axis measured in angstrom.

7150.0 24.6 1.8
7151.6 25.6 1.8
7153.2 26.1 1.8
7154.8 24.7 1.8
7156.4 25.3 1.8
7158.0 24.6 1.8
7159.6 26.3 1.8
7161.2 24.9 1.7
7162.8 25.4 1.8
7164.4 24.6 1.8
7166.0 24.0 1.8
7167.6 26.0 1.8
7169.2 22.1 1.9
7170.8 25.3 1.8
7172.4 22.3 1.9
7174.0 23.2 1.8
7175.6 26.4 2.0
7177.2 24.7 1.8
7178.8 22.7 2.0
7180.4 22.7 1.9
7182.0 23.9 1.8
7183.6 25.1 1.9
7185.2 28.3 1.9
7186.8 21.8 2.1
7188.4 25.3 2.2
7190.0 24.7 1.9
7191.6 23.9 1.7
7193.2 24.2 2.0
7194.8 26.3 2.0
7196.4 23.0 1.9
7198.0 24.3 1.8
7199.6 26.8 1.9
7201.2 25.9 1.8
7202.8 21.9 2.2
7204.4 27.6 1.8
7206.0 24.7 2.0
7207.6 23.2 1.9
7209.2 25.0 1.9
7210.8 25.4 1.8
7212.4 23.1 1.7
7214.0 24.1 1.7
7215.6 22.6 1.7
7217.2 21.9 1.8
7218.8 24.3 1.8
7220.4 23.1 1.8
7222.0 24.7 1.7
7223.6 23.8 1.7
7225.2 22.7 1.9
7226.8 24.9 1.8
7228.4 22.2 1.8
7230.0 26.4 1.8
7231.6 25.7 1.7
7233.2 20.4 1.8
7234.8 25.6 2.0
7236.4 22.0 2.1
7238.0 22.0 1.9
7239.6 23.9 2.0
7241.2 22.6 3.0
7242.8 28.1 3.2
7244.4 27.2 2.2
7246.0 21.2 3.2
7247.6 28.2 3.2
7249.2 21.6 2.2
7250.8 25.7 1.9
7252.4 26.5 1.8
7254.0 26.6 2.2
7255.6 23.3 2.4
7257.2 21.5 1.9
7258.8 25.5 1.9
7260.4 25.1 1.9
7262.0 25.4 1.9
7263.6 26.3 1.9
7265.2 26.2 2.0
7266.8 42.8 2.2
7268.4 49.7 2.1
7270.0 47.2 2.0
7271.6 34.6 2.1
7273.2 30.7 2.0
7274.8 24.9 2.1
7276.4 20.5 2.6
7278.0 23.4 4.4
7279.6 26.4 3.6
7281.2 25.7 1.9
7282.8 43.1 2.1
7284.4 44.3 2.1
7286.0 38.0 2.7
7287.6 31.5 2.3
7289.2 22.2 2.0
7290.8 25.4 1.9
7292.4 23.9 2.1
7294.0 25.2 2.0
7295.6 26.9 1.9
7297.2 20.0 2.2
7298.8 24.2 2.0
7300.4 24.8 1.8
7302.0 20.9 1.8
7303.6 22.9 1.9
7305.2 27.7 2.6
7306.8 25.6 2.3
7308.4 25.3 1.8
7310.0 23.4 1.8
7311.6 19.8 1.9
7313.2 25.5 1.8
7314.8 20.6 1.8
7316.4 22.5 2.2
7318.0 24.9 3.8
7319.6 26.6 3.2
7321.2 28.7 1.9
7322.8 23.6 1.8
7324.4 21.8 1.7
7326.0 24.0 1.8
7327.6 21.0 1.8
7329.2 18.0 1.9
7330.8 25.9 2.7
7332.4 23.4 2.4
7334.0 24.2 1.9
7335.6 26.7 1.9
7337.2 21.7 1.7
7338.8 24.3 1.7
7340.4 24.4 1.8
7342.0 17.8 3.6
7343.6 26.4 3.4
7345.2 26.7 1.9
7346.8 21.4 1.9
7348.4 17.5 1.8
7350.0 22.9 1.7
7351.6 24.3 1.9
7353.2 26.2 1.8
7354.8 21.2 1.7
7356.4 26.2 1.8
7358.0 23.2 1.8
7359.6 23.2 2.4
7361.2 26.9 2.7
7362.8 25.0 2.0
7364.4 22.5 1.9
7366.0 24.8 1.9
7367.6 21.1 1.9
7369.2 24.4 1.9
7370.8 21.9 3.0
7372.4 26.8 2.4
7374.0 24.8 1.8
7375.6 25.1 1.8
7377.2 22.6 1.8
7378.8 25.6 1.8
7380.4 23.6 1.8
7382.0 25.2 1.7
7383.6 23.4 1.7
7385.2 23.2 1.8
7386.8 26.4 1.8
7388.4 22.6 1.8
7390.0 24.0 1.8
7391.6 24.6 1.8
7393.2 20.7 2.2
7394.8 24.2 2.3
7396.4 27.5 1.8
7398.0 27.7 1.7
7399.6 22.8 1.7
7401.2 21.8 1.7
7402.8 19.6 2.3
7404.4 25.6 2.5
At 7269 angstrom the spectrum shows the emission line [S II] 6716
